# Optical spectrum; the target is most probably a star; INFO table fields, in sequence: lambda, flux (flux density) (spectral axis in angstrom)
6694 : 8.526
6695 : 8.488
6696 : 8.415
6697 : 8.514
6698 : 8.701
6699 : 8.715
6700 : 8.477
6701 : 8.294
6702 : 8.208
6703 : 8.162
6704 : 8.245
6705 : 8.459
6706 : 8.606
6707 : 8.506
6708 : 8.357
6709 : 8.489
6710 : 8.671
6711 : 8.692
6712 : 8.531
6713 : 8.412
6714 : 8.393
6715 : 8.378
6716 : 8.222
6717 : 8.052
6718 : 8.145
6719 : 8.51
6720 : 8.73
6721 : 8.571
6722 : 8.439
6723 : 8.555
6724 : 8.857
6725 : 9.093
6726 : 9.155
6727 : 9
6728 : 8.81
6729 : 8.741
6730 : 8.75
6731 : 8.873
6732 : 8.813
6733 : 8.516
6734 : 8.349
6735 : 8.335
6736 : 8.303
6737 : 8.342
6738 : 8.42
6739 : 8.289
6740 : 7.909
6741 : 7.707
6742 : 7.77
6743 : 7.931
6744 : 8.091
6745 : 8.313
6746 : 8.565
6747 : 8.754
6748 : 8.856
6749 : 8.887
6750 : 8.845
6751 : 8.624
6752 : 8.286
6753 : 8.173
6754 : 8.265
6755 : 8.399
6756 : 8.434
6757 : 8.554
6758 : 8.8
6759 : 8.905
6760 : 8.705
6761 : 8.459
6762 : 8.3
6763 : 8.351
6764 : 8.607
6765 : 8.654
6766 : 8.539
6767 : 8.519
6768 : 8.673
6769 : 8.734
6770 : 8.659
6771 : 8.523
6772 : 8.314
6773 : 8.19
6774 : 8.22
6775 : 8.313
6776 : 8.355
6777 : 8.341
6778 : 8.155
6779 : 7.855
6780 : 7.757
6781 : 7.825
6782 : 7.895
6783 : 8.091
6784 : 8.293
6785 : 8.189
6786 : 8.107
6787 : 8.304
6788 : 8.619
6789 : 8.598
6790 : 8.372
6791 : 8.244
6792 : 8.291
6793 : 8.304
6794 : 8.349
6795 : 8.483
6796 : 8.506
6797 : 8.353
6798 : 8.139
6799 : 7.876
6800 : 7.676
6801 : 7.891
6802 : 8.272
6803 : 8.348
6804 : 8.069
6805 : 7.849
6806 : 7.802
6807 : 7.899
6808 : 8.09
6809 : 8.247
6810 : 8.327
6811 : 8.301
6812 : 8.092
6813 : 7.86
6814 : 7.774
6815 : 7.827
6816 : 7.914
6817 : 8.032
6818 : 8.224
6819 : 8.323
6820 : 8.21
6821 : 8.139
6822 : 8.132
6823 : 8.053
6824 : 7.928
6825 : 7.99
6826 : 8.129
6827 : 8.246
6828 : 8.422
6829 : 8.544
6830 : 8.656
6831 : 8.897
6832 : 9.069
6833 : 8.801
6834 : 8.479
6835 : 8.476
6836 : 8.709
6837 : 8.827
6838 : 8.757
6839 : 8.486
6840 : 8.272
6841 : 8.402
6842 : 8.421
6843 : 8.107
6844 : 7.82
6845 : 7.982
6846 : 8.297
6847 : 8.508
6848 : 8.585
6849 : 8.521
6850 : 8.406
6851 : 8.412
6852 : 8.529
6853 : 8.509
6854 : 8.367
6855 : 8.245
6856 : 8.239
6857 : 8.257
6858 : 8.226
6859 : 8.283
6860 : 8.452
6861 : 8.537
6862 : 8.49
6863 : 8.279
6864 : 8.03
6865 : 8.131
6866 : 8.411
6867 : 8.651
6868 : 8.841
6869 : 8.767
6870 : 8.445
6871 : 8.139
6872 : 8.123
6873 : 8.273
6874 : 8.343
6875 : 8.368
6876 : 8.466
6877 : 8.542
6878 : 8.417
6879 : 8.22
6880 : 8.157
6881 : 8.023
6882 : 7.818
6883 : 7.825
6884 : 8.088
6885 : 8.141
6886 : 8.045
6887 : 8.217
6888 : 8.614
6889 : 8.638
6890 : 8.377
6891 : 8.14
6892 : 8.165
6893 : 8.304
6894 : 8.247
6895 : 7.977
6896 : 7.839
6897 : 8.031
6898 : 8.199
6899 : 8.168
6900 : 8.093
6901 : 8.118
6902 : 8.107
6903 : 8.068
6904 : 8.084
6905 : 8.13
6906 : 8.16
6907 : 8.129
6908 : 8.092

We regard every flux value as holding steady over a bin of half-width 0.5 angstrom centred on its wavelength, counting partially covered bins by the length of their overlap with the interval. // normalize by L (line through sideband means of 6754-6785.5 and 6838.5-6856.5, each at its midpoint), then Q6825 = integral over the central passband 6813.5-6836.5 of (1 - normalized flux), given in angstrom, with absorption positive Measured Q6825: 0.1 angstrom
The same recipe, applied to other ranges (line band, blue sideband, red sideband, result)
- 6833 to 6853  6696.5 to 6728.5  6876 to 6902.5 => -0.39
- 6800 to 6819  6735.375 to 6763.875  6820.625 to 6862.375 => 0.80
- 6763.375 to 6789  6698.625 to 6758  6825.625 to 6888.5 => 0.37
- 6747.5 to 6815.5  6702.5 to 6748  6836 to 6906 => 0.81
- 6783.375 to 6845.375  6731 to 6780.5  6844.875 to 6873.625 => 1.01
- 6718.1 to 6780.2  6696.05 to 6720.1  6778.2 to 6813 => -1.35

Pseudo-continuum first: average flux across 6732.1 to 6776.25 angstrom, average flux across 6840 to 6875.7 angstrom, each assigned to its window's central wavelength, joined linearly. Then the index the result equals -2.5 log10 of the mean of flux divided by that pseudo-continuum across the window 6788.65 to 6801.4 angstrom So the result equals 0.02 mag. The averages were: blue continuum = 8.43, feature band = 8.24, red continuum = 8.35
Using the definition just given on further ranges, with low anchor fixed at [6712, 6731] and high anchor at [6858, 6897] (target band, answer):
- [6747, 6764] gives 0.00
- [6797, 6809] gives 0.06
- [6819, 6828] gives 0.03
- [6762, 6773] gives 0.00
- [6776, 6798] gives 0.03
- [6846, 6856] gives -0.01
